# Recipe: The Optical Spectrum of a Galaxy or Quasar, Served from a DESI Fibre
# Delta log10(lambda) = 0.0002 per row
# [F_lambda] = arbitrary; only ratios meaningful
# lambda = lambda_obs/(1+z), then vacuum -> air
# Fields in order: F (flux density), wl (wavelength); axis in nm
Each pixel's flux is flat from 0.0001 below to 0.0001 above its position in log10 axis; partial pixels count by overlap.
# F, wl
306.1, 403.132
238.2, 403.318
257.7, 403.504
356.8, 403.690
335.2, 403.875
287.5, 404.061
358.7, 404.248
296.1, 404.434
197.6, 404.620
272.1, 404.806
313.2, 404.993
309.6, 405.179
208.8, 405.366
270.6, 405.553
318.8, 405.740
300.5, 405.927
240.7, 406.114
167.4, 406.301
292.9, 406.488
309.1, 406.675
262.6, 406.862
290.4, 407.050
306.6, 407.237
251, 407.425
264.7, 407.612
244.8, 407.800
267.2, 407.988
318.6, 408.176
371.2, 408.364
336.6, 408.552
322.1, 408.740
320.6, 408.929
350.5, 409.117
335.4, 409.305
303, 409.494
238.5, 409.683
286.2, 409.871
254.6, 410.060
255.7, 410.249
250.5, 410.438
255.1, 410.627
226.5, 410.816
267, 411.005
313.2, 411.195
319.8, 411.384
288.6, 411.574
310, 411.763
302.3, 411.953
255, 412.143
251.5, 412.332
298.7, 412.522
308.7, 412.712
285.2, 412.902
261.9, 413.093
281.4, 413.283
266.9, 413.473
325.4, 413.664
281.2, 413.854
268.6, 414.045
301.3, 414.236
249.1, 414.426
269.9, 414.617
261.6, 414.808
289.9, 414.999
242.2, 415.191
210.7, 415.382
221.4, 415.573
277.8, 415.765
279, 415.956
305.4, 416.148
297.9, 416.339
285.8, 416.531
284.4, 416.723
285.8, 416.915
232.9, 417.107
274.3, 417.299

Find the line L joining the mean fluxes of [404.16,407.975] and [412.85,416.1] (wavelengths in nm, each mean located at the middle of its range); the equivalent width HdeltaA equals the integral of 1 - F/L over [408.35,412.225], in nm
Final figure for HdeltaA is -0.292 nm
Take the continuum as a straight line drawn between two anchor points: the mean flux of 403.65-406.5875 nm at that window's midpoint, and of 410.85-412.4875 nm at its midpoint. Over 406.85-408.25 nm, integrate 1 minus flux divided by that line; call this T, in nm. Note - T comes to 0.04 nm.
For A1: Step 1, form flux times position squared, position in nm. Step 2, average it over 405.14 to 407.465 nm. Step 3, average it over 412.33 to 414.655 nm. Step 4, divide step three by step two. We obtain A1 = 1.08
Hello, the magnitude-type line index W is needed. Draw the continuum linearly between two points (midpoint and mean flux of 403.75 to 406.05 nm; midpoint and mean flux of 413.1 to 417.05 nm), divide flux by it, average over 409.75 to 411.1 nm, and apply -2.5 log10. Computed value 0.10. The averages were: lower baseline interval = 289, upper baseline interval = 274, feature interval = 256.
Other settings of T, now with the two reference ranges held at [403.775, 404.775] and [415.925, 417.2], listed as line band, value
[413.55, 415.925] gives 0.14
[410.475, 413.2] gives 0.05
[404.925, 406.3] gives 0.10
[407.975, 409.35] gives -0.20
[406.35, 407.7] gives 0.06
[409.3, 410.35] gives 0.05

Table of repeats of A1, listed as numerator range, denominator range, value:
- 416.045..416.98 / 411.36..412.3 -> 1.03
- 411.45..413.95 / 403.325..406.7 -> 1.06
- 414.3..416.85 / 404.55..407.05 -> 1.05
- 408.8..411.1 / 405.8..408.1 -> 1.06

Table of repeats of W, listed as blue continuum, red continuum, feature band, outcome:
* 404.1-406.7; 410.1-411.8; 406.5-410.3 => -0.08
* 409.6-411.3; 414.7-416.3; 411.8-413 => -0.09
